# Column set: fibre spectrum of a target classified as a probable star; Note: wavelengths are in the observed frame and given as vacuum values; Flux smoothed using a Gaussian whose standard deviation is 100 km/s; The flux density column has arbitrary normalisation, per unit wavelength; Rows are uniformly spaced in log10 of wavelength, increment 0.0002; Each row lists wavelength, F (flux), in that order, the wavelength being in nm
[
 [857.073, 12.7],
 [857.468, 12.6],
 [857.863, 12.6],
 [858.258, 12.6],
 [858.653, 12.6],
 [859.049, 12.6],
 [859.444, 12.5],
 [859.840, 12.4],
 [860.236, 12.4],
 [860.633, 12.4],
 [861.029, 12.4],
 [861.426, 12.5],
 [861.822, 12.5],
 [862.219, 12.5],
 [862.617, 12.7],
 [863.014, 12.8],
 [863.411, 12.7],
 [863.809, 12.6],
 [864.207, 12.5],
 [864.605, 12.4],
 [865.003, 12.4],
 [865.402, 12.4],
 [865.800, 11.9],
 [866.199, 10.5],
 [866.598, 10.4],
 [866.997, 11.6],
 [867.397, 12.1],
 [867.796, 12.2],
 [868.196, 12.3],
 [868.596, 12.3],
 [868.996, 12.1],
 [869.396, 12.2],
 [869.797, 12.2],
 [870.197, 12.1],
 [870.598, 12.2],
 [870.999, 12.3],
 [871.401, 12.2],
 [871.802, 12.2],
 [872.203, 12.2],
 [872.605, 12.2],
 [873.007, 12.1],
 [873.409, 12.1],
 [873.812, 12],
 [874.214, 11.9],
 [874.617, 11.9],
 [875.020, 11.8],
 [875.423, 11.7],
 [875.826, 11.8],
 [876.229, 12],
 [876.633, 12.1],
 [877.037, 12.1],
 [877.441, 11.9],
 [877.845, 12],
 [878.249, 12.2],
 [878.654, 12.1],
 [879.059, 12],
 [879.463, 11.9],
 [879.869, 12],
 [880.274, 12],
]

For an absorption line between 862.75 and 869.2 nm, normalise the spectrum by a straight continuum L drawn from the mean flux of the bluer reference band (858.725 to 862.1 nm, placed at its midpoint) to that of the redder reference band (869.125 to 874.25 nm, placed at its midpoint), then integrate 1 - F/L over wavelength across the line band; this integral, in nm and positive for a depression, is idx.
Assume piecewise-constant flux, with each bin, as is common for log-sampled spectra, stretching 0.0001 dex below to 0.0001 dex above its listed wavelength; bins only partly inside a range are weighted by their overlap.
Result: 0.12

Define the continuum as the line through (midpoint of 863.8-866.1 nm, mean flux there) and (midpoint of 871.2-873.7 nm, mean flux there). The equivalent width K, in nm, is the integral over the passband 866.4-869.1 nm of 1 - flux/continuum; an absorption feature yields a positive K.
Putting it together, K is 0.08 nm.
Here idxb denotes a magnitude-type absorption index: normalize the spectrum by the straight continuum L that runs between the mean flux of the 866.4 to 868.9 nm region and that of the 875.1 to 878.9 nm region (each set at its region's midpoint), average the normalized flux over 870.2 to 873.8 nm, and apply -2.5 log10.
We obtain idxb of -0.02 mag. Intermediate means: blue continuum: 11.8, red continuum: 12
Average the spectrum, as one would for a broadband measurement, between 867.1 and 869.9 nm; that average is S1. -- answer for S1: 12.2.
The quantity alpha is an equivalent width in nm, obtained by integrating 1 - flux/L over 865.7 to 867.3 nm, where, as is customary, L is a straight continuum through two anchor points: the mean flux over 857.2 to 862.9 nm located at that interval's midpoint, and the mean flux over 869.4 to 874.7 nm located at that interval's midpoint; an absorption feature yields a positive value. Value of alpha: 0.156 nm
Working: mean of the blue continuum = 12.5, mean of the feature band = 11.1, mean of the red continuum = 12.1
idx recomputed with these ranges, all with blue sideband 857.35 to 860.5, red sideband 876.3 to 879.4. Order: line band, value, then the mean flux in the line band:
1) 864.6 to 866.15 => 0.035 nm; 12.1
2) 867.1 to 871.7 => 0.029 nm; 12.2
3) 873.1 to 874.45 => 0.016 nm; 12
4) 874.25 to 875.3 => 0.024 nm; 11.8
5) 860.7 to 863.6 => -0.030 nm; 12.6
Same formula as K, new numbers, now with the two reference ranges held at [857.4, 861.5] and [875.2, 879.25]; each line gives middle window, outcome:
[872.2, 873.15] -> 0.00 nm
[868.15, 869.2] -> 0.00 nm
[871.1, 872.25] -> -0.01 nm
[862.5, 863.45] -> -0.03 nm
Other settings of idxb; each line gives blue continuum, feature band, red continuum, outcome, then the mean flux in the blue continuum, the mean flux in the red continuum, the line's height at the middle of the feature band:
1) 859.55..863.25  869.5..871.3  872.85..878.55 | 0.00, 12.5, 12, 12.2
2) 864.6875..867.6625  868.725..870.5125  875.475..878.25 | -0.04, 11.7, 12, 11.8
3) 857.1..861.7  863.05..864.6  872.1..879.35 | -0.02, 12.5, 12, 12.4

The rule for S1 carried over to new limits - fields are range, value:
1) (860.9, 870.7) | 12.2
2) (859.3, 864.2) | 12.5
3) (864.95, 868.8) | 11.8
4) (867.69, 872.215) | 12.2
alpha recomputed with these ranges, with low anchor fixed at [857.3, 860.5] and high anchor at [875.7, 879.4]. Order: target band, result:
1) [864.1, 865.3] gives -0.005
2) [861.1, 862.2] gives -0.003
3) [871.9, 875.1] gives 0.025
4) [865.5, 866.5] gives 0.089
